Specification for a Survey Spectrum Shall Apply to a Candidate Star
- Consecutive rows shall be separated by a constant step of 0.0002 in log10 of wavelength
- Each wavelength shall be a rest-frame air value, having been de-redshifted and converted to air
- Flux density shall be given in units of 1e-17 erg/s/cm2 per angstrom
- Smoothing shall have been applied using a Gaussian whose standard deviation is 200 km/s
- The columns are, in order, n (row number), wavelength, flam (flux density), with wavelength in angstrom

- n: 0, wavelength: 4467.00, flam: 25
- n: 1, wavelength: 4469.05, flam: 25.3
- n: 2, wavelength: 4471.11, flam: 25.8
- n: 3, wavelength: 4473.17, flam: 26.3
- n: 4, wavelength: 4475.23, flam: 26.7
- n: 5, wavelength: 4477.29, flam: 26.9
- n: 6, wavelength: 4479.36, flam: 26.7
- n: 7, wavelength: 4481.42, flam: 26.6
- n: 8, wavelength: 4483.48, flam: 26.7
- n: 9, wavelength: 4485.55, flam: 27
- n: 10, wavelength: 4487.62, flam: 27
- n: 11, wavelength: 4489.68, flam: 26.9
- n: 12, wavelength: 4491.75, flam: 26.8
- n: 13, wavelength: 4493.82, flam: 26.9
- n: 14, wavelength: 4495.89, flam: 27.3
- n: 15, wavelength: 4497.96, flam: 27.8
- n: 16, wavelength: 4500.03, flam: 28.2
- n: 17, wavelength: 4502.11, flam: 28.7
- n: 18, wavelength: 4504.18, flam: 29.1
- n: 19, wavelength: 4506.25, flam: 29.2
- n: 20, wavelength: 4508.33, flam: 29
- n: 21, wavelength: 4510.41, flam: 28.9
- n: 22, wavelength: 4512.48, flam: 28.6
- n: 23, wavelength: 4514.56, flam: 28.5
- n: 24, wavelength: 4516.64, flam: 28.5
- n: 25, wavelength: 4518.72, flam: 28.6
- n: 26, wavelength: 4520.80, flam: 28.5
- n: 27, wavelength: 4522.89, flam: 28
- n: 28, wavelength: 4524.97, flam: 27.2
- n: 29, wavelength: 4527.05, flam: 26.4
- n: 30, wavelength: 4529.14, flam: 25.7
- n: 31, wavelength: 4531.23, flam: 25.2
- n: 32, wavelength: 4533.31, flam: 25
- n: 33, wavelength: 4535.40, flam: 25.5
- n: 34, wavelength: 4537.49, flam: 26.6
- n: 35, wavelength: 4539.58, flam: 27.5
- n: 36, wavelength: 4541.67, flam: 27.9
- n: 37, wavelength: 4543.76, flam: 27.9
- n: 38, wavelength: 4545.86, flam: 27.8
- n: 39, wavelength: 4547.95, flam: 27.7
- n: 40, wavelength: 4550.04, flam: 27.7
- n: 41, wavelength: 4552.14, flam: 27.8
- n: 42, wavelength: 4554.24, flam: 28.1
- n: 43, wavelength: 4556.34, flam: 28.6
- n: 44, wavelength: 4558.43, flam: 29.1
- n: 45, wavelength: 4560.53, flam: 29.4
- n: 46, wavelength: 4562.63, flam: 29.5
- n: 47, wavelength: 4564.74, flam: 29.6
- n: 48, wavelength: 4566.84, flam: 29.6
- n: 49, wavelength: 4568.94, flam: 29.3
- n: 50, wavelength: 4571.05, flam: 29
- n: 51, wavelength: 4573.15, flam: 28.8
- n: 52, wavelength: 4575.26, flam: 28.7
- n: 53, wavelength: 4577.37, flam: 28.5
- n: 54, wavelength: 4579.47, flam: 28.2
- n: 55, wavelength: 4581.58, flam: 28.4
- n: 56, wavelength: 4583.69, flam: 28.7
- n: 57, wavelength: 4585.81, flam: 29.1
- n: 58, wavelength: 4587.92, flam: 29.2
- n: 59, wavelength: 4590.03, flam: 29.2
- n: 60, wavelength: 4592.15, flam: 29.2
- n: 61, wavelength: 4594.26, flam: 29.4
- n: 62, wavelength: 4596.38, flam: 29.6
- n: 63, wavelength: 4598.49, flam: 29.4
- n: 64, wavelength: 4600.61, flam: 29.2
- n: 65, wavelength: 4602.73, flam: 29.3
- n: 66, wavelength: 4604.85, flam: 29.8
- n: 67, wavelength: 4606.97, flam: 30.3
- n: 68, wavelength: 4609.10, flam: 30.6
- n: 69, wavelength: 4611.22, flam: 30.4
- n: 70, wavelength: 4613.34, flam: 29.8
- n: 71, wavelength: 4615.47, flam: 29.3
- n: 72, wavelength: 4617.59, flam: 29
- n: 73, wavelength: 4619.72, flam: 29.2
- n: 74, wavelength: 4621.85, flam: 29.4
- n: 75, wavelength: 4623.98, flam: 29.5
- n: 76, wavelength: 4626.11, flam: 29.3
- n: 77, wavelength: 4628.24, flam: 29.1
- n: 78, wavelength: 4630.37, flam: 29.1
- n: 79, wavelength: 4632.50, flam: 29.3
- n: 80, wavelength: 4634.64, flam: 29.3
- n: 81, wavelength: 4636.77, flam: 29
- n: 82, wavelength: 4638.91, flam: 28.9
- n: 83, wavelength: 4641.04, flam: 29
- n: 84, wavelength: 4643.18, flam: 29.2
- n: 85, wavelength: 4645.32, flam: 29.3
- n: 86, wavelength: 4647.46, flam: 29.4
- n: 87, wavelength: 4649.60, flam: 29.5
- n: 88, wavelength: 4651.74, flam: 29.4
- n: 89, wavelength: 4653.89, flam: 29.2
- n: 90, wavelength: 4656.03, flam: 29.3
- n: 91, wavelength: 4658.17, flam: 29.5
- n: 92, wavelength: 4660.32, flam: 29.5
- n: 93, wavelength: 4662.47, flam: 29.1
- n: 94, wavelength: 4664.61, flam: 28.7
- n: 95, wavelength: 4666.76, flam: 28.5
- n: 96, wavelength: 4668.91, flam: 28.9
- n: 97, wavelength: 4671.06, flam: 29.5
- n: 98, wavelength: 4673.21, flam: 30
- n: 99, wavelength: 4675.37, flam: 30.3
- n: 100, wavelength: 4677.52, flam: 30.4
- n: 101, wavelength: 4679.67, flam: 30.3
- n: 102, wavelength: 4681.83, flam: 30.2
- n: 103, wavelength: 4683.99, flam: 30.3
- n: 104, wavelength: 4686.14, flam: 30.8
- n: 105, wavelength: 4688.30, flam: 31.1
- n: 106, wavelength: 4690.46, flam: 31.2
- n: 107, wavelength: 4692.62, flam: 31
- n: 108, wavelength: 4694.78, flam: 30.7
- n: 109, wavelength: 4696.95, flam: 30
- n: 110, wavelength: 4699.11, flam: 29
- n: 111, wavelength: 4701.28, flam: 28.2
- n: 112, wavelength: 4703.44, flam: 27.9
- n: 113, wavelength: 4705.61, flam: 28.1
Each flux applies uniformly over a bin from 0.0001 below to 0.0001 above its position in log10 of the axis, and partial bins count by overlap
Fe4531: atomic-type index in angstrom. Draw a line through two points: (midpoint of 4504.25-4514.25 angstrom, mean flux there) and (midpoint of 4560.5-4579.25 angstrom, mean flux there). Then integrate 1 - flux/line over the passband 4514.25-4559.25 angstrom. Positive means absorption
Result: 2.45 angstrom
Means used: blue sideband 28.9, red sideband 29.1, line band 27.4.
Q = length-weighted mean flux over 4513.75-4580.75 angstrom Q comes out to 28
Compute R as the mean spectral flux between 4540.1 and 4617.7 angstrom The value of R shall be 29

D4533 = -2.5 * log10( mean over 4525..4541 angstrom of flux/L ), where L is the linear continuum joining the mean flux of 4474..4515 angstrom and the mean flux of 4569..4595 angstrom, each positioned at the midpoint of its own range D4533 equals 0.08 mag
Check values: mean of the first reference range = 27.7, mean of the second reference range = 28.9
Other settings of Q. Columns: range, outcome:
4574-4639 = 29.3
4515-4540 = 26.9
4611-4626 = 29.4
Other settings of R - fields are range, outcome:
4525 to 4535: 25.7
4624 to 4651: 29.2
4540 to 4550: 27.8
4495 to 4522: 28.5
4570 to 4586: 28.7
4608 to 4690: 29.6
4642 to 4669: 29.2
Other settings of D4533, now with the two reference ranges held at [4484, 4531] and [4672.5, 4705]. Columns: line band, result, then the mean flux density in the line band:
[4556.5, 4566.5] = -0.03 mag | 29.4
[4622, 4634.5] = 0.00 mag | 29.3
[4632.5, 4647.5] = 0.01 mag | 29.1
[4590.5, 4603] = -0.02 mag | 29.3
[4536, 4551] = 0.03 mag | 27.5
